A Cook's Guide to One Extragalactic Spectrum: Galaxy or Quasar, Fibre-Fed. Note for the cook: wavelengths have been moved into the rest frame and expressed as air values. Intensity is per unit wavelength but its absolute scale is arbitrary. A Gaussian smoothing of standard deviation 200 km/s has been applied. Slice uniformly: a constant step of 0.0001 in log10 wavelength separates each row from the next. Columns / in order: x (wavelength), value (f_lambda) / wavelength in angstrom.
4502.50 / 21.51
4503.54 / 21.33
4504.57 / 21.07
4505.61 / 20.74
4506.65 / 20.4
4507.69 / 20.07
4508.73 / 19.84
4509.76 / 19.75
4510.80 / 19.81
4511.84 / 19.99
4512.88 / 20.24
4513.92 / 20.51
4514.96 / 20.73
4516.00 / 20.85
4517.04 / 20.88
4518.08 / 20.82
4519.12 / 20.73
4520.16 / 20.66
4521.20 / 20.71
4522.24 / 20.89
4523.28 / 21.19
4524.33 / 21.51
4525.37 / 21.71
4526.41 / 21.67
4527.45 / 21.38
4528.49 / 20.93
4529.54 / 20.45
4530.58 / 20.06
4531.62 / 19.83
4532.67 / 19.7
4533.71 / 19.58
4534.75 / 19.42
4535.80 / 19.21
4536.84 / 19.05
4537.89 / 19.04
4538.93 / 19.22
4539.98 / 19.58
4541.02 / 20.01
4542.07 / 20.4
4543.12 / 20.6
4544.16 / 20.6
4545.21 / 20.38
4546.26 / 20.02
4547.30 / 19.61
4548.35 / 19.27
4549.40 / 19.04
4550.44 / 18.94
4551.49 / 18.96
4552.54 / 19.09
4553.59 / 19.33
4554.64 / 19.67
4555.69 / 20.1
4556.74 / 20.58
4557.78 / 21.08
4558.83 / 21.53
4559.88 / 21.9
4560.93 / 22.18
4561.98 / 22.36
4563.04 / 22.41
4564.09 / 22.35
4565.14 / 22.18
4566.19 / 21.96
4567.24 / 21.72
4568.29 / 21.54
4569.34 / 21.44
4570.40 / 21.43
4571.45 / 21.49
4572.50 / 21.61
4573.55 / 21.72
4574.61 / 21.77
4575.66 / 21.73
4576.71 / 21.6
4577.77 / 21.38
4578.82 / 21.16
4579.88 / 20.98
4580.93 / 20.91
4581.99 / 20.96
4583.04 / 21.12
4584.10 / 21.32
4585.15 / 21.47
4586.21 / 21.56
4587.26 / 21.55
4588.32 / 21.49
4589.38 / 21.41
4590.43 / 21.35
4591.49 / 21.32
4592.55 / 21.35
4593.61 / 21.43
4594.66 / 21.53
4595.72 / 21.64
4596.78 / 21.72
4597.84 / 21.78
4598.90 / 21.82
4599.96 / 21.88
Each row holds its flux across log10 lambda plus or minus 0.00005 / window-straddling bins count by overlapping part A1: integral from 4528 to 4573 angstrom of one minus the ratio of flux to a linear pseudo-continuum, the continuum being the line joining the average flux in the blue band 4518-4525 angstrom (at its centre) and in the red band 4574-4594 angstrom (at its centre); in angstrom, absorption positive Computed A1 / 1.44 angstrom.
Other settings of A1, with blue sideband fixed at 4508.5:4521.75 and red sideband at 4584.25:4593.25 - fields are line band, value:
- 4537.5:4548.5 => 0.5 angstrom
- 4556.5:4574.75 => -0.5 angstrom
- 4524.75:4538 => 0.3 angstrom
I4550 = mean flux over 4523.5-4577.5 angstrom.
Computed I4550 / 20.7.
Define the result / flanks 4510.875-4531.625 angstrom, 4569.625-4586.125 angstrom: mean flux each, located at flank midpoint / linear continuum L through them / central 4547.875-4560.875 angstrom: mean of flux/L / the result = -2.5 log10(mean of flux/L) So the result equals 0.06 mag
